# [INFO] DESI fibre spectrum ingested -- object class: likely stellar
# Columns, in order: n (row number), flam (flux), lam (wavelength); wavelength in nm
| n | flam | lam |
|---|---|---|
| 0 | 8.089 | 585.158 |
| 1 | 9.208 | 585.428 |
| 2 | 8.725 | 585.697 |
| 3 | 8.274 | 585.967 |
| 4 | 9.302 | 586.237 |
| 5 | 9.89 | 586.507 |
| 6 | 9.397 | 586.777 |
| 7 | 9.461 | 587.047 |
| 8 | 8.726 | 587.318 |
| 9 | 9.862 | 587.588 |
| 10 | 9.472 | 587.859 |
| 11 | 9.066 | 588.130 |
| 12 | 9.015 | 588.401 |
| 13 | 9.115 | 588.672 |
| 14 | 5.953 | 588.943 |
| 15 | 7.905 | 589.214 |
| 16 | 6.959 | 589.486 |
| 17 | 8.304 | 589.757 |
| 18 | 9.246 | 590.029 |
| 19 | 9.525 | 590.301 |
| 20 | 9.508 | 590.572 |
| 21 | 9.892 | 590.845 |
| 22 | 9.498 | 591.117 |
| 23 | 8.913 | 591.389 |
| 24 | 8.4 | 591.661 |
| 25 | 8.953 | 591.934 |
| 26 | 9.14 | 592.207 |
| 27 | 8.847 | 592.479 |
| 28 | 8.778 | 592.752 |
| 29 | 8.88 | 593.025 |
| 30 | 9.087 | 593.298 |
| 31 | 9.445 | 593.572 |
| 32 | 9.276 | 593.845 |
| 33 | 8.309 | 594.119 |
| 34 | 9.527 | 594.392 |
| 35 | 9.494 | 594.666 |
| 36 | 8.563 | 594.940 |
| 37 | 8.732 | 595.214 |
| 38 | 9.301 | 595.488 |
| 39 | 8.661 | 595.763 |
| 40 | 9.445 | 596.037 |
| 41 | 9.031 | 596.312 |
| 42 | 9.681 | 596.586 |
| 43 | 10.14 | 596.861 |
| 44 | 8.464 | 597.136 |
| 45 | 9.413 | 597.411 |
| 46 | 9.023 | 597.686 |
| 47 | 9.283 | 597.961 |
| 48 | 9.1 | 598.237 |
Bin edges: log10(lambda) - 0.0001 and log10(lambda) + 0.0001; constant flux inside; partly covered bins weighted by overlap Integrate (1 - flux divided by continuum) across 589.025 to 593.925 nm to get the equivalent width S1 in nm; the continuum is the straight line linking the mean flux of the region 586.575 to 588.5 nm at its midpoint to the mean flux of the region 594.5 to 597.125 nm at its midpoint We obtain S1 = 0.20 nm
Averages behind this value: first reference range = 9.31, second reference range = 9.19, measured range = 8.88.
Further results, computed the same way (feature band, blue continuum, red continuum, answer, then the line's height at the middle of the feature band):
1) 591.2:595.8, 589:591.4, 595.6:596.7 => 0.02 nm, 9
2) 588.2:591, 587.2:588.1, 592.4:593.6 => 0.19 nm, 9.2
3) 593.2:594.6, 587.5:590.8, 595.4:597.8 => -0.02 nm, 9.04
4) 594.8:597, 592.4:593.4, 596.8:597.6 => -0.01 nm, 9.14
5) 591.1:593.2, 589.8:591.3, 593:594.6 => 0.09 nm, 9.28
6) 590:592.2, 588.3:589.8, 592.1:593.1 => -0.21 nm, 8.45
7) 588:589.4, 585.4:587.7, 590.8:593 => 0.15 nm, 9.13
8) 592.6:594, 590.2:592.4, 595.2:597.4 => 0.02 nm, 9.22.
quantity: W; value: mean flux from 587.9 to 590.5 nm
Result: 8.41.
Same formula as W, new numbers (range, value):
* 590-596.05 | 9.1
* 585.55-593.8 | 8.92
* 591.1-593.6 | 8.95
